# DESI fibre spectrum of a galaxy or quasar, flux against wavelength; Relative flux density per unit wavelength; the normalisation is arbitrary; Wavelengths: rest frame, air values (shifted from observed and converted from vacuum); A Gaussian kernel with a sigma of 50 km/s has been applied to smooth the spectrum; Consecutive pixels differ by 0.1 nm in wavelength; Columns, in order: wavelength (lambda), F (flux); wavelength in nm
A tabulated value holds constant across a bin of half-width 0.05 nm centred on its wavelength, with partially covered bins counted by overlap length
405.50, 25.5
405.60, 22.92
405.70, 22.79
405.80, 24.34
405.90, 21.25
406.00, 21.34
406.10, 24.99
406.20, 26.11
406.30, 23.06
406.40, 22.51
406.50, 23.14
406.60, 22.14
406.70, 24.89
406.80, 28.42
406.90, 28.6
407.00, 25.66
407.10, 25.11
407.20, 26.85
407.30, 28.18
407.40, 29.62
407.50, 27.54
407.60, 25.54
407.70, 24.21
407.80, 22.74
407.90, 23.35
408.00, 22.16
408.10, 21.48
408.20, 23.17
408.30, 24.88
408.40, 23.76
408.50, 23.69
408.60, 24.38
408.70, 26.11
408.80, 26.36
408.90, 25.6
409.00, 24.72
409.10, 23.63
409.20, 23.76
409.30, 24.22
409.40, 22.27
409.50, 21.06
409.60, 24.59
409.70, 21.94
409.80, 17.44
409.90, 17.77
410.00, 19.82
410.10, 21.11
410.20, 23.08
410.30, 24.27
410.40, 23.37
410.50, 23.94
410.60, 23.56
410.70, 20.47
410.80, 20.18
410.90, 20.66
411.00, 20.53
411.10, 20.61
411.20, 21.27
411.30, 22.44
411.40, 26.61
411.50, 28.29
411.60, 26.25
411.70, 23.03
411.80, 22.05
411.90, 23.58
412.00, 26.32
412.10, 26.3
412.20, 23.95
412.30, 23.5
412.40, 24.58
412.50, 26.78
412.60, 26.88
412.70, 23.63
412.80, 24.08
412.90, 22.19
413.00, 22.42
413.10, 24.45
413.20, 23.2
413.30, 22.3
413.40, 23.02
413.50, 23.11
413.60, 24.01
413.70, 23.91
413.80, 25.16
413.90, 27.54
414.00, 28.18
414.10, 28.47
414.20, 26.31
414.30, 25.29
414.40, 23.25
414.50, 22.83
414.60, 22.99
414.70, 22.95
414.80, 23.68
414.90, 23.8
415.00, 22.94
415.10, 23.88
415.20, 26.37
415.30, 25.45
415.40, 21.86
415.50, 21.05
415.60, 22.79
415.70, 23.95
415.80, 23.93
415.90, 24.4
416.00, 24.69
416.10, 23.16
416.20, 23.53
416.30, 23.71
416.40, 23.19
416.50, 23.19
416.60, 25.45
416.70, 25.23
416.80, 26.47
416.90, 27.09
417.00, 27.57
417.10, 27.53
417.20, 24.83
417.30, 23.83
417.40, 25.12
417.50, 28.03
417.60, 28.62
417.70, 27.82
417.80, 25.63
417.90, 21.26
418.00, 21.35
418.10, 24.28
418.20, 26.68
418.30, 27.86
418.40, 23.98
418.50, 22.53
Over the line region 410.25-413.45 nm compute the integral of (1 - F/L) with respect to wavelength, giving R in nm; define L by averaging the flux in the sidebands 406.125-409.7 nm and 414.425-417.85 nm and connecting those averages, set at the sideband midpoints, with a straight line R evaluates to 0.14 nm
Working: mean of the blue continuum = 24.6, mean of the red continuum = 24.6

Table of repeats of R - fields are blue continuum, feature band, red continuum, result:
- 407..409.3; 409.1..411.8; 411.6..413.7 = 0.222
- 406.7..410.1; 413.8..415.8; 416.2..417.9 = 0.066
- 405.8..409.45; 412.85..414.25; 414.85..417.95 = 0.005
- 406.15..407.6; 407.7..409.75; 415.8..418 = 0.159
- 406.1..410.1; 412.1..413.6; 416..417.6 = 0.048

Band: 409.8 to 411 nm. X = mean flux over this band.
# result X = 21.4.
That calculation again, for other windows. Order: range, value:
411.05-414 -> 24.3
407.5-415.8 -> 23.7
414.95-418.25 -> 24.7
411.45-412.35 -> 24.8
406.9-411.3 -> 23.4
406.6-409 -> 25.2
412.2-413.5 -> 23.9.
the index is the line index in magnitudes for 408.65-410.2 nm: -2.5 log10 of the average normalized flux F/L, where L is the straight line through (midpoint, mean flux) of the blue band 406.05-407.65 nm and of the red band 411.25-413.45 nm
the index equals 0.110 mag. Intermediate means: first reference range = 25.8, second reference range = 24.4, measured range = 22.7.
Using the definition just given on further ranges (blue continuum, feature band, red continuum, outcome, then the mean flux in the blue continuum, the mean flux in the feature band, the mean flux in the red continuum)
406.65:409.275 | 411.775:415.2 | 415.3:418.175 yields 0.02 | 25.2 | 24.4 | 24.7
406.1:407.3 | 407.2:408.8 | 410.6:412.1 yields -0.01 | 25.3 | 24.8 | 23.1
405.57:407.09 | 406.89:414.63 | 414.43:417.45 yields 0.01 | 24.2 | 24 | 24.2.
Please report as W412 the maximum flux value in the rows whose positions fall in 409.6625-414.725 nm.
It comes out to 28.47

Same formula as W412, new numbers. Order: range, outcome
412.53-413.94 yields 27.54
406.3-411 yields 29.62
